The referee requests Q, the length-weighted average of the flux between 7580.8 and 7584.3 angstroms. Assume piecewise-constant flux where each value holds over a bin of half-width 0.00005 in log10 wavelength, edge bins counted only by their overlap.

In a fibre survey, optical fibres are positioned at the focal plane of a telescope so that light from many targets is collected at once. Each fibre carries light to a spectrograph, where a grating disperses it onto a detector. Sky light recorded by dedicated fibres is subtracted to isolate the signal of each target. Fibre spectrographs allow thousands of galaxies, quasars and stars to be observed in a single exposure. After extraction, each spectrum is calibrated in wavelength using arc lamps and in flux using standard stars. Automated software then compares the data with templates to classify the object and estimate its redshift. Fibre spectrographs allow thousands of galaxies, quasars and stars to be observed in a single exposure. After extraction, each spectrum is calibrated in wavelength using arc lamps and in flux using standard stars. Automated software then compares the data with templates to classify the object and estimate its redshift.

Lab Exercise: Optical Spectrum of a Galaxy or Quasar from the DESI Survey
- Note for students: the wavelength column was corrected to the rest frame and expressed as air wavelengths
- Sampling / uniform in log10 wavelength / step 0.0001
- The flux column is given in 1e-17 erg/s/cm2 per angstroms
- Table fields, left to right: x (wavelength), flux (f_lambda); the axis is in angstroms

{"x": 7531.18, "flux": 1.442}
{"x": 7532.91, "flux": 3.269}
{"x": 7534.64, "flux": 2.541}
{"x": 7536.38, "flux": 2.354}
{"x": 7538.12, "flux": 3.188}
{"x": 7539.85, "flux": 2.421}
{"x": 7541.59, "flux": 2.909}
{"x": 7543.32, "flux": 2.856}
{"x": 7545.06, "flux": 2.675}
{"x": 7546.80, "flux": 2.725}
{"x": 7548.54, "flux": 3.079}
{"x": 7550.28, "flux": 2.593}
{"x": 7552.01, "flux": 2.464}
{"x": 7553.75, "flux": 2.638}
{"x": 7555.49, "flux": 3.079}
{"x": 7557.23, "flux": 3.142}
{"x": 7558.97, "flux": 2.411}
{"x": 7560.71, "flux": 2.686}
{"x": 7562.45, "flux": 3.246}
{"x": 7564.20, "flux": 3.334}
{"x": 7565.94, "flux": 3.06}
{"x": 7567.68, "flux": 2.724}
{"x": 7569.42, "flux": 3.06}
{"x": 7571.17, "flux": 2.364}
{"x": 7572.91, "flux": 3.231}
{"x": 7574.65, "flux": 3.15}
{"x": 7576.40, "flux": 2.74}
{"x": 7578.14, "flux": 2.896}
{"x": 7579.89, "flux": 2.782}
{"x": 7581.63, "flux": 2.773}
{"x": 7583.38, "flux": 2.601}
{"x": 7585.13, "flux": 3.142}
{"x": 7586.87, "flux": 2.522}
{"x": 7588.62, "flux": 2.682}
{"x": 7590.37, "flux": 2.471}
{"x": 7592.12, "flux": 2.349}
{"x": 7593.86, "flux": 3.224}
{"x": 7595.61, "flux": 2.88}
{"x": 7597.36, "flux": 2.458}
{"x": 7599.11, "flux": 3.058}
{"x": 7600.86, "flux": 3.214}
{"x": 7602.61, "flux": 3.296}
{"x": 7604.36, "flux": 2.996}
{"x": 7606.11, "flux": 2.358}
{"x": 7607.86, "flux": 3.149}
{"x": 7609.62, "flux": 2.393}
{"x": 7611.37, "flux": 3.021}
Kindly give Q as 2.69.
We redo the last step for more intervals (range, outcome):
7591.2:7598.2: 2.73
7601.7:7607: 2.89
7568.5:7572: 2.71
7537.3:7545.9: 2.81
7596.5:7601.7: 2.91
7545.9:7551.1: 2.8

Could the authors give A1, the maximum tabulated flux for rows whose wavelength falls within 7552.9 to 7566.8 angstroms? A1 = 3.334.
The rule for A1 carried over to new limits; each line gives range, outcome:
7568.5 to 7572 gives 3.06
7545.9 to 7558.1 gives 3.142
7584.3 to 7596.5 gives 3.224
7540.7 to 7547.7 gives 2.909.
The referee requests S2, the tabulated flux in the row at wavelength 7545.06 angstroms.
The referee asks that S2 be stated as 2.675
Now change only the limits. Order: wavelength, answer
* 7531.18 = 1.442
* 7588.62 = 2.682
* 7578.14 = 2.896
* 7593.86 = 3.224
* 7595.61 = 2.88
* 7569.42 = 3.06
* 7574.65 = 3.15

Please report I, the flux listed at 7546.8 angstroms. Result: 2.725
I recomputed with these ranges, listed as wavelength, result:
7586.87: 2.522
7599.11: 3.058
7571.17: 2.364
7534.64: 2.541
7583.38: 2.601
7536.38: 2.354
